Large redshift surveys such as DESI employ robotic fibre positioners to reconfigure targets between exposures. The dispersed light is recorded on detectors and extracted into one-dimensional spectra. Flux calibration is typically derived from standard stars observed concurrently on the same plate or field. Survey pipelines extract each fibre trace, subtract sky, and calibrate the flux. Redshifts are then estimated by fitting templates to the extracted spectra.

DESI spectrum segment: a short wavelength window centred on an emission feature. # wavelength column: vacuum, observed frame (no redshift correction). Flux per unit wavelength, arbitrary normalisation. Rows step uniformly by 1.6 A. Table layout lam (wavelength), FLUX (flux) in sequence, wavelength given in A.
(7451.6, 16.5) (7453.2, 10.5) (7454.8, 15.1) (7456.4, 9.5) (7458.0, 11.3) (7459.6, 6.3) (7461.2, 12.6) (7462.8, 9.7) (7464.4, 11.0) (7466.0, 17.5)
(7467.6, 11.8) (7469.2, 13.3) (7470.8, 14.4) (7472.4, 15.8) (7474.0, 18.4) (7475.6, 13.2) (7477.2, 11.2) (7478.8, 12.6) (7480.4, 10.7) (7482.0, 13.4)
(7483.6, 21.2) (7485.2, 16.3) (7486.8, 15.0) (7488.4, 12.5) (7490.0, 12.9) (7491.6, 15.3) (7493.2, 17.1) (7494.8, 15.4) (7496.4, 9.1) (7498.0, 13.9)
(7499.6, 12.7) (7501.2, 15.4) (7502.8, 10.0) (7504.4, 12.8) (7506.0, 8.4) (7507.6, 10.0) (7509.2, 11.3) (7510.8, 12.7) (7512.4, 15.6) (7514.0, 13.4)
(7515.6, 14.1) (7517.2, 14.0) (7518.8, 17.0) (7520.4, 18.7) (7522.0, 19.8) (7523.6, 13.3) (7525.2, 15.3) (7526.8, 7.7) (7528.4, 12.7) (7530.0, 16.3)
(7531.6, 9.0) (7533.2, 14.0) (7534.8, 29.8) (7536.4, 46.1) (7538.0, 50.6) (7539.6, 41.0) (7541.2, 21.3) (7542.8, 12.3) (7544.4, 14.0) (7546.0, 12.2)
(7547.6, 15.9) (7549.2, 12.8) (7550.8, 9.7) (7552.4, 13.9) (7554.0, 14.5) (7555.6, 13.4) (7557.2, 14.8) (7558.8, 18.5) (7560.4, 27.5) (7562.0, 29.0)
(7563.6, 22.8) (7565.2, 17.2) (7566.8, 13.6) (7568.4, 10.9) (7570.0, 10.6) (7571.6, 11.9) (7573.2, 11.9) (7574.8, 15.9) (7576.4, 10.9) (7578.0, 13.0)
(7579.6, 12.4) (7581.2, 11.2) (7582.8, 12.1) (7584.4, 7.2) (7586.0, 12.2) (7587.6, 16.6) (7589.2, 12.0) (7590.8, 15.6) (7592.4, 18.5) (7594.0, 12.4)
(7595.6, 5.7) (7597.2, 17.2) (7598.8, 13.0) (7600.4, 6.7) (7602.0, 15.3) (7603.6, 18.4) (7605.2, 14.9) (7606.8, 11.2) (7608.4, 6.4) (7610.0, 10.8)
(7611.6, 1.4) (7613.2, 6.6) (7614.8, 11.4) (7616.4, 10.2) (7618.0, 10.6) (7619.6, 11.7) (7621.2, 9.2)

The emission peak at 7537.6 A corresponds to H-alpha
